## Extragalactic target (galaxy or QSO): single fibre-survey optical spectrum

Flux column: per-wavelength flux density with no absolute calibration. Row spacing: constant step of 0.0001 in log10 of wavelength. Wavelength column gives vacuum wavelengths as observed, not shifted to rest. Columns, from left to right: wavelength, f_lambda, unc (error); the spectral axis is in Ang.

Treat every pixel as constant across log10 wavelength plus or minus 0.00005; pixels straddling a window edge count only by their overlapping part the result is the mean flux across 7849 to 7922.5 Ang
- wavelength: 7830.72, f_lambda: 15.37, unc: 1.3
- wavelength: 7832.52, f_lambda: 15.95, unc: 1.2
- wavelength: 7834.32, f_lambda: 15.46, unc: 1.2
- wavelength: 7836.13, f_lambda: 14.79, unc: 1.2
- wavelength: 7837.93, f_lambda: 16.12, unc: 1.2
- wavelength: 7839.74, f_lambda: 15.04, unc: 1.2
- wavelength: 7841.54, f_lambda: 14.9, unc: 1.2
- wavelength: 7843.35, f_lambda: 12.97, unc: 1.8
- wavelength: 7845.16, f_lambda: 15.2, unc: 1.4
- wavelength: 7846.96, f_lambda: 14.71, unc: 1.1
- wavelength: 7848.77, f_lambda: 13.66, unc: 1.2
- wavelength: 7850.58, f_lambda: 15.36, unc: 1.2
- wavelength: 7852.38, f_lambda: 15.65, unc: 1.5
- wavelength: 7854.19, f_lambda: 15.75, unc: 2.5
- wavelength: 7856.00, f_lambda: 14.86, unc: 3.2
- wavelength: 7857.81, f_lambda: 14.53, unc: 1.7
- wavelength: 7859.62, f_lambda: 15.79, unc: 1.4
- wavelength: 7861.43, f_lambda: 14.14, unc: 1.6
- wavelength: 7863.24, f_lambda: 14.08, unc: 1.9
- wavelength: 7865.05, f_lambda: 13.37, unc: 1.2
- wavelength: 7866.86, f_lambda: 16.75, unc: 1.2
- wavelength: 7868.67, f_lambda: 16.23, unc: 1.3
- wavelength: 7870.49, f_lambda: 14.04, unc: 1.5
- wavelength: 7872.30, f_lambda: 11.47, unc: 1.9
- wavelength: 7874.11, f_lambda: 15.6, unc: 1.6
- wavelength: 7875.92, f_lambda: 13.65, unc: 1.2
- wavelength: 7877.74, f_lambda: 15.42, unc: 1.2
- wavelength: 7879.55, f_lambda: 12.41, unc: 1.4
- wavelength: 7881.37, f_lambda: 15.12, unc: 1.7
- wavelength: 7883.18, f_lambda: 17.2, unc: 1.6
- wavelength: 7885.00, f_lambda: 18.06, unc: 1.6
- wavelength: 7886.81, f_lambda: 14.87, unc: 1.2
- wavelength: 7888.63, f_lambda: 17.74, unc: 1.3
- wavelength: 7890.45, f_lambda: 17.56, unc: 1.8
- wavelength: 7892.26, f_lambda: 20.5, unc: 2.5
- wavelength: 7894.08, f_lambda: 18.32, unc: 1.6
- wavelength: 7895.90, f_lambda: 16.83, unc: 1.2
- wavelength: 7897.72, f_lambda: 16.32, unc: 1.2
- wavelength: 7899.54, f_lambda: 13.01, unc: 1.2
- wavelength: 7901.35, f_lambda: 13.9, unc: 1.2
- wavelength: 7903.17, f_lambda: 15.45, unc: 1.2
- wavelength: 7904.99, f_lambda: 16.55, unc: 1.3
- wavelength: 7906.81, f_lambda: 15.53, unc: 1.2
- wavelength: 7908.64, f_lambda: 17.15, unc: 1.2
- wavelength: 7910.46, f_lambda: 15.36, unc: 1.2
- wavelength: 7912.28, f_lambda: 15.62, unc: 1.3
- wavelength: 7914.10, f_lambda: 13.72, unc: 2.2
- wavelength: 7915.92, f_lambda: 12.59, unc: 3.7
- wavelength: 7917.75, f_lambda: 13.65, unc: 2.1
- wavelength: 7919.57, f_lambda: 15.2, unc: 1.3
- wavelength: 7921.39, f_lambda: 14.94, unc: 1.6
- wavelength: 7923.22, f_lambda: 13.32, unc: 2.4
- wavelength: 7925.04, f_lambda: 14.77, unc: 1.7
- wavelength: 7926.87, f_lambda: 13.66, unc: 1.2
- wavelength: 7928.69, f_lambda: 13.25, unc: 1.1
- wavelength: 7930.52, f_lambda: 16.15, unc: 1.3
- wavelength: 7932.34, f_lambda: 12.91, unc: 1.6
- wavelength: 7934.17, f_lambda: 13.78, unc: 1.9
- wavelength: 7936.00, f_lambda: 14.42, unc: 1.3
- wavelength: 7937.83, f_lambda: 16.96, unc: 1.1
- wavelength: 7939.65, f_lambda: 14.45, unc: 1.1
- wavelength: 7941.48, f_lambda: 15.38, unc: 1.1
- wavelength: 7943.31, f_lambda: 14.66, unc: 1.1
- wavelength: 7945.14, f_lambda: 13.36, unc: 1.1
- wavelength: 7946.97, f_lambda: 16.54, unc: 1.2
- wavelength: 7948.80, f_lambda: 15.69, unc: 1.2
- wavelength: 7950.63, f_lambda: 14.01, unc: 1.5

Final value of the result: 15.3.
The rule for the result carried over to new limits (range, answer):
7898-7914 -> 15.3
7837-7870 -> 14.9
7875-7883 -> 14.4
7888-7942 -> 15.3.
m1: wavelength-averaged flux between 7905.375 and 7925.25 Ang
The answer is 14.8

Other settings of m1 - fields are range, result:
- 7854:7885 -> 14.8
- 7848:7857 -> 15.1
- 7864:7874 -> 14.5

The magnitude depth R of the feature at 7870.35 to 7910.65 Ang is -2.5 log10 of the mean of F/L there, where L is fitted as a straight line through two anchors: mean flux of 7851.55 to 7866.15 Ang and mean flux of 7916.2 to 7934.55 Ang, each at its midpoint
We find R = -0.09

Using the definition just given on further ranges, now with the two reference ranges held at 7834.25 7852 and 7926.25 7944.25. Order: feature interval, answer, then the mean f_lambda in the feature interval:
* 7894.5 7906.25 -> -0.06 mag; 15.5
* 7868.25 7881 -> 0.05 mag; 14.1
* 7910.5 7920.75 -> 0.03 mag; 14.3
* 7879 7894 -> -0.15 mag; 16.9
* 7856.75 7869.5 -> -0.02 mag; 15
